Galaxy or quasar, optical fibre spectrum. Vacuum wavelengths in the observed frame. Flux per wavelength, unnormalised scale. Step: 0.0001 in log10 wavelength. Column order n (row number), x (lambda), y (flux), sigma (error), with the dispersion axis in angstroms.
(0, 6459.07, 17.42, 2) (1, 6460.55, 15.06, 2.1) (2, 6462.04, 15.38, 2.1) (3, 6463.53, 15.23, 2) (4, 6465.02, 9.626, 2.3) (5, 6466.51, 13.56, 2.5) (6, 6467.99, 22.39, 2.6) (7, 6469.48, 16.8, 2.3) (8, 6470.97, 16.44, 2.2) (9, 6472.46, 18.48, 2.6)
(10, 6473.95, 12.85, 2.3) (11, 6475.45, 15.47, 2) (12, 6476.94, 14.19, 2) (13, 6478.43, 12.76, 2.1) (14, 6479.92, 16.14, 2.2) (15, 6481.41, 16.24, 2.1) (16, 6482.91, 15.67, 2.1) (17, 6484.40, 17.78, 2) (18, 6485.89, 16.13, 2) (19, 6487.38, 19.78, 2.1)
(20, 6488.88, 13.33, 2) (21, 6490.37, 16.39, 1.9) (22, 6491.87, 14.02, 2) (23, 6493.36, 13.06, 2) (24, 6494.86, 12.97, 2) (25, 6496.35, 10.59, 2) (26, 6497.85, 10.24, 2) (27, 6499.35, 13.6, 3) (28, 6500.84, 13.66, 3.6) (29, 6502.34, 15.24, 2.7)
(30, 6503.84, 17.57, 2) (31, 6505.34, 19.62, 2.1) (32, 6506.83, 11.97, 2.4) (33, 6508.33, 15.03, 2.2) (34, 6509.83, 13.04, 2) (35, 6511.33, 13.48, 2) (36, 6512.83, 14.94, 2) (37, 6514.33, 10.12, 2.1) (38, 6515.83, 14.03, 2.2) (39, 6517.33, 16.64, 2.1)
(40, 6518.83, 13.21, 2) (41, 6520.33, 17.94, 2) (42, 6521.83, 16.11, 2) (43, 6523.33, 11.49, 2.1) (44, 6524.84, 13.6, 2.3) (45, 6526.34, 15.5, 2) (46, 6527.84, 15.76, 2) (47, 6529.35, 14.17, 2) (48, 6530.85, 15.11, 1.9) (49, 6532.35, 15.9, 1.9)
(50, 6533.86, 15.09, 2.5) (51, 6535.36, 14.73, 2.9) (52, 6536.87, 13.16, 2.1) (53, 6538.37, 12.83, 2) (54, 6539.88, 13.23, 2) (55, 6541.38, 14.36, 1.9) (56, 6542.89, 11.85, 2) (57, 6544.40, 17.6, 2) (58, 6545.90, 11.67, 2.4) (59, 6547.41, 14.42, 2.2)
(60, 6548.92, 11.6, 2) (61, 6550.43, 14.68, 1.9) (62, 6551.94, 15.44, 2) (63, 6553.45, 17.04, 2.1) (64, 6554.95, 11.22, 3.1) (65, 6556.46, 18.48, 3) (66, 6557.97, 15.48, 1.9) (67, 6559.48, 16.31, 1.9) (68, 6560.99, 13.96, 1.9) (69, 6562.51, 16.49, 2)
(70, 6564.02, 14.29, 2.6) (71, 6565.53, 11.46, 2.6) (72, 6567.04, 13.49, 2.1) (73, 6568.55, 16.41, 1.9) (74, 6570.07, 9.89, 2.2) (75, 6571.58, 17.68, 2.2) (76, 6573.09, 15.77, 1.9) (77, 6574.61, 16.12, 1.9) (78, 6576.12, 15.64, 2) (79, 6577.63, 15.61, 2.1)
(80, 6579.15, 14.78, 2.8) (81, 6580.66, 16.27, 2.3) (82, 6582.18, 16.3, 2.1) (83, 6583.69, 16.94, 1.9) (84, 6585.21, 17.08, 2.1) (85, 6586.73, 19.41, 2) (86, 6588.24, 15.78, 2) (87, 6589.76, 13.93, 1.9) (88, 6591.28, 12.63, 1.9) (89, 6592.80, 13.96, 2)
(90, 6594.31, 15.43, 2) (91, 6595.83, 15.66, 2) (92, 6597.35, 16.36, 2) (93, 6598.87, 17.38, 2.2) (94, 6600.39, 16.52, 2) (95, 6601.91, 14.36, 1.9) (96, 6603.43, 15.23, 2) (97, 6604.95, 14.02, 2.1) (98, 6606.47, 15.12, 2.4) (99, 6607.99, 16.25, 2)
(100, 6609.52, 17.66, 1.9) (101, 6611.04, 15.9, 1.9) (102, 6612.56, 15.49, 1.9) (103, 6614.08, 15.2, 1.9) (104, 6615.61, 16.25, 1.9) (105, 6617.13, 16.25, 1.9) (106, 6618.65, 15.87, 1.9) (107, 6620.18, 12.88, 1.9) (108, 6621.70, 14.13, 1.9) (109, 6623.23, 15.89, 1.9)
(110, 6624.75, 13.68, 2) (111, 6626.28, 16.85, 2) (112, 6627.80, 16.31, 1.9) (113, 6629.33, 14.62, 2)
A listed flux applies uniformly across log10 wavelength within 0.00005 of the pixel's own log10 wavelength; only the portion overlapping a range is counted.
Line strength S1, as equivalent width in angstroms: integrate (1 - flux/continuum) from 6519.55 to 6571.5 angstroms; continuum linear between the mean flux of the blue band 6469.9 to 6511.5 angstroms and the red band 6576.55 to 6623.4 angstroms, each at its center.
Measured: 2.6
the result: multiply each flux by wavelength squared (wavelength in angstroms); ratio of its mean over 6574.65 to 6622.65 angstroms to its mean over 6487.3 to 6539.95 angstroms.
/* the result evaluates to 1.1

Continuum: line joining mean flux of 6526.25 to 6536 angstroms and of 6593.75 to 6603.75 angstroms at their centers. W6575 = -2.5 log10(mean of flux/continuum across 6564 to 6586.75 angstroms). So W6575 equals 0.02 mag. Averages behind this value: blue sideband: 15.2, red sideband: 15.9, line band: 15.4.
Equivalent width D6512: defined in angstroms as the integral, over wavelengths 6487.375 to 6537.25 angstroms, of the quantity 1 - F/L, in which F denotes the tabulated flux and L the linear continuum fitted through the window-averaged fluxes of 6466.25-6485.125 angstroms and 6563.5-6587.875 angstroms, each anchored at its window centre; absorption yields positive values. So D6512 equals 4.7 angstroms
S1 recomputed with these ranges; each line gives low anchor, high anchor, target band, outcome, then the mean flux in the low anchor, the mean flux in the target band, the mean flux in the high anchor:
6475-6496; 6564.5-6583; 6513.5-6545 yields 1.44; 15.2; 14.4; 15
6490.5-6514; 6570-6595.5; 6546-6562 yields 0.30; 13.9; 14.7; 15.6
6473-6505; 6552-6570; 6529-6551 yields 1.12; 14.7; 14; 14.8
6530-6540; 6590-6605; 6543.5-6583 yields -0.51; 14.4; 14.9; 15.2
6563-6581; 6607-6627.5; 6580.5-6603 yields -1.08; 14.8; 15.8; 15.6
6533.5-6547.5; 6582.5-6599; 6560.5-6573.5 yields 0.47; 13.8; 14.4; 15.8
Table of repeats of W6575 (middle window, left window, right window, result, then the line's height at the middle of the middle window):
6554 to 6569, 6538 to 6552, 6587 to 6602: -0.04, 14.3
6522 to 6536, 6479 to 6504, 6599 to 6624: 0.02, 15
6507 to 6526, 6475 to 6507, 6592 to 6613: 0.07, 15.1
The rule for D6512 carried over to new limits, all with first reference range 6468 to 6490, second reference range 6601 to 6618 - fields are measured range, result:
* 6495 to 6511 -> 2.00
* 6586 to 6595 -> 0.30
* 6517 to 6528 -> 0.69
